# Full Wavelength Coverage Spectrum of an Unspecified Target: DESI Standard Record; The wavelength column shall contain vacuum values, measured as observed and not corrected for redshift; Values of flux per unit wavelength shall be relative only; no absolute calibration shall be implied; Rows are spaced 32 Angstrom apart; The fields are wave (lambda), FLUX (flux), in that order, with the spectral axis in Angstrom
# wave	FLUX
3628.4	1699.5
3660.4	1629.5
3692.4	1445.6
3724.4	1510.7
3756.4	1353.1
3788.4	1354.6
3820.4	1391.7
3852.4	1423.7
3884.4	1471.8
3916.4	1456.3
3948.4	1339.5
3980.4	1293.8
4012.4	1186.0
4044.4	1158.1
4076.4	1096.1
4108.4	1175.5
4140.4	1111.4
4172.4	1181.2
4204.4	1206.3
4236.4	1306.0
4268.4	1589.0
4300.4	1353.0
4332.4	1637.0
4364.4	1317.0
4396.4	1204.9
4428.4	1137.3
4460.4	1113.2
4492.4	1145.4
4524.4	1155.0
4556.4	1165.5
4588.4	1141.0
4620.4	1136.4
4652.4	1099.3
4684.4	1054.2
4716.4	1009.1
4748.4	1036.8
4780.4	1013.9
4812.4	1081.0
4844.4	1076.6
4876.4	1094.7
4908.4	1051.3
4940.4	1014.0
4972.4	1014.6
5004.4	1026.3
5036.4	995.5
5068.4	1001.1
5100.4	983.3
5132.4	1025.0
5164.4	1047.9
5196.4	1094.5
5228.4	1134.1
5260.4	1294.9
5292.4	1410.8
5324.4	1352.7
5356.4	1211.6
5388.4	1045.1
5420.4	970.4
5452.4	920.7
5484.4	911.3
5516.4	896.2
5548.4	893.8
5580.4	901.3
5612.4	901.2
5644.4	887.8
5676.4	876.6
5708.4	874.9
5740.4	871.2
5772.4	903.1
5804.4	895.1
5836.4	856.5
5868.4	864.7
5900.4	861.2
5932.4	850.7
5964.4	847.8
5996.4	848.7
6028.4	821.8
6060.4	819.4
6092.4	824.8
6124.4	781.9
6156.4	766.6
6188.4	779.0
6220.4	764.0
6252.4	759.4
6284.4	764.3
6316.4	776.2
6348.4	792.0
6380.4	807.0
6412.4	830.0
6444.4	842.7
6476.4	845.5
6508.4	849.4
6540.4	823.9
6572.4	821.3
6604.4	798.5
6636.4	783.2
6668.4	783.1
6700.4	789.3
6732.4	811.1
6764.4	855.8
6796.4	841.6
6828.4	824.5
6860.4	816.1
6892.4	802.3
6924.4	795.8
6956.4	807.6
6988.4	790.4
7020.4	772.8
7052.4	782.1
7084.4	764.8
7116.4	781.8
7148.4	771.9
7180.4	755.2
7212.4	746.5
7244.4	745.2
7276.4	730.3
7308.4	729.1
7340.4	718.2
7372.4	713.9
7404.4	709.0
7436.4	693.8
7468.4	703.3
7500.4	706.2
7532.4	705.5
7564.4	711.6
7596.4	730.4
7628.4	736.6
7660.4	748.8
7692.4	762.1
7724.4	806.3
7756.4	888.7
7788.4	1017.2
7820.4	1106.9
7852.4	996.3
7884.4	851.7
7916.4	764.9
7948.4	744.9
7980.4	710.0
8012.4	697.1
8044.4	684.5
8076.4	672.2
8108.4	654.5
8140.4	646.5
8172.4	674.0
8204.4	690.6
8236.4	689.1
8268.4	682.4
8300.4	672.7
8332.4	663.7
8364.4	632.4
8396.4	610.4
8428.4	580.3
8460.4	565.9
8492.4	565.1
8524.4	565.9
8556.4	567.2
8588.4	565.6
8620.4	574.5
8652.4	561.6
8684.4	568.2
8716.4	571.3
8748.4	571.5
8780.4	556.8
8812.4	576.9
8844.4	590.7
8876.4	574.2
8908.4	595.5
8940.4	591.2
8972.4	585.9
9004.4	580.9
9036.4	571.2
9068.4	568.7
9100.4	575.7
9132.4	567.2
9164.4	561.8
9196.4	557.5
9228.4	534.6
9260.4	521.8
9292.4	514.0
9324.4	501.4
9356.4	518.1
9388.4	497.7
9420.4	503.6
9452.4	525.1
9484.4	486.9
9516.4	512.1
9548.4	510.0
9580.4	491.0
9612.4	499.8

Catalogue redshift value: 1.79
